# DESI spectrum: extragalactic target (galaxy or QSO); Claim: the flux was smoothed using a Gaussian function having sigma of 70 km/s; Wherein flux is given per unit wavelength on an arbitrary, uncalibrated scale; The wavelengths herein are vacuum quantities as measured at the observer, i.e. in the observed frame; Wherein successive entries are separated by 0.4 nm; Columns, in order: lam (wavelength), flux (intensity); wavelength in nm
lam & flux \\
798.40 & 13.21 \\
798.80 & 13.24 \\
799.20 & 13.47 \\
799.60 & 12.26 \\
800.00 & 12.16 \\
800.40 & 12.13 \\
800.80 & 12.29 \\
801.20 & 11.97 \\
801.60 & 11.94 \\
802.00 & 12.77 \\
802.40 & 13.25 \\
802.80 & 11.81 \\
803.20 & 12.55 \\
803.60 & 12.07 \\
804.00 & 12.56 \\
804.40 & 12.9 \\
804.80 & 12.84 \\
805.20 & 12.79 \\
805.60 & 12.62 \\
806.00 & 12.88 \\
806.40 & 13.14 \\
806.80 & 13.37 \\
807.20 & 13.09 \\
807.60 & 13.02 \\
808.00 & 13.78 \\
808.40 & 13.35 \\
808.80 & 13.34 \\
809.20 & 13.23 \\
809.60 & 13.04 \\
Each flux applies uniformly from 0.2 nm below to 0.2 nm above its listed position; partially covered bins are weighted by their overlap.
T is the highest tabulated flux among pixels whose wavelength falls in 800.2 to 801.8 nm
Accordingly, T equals 12.29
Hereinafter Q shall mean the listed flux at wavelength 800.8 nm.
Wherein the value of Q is 12.29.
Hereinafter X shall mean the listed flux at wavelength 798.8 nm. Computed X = 13.24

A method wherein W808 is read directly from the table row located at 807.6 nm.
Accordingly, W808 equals 13.02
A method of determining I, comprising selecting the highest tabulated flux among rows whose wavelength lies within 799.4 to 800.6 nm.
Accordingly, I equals 12.26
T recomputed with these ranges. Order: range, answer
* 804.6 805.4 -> 12.84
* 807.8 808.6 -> 13.78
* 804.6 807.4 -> 13.37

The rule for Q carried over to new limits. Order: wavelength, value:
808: 13.78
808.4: 13.35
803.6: 12.07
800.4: 12.13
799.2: 13.47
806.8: 13.37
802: 12.77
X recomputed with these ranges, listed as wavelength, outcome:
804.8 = 12.84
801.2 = 11.97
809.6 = 13.04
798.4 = 13.21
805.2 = 12.79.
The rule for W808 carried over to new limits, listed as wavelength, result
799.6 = 12.26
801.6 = 11.94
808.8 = 13.34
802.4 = 13.25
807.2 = 13.09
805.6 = 12.62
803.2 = 12.55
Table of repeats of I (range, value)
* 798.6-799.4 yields 13.47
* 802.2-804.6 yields 13.25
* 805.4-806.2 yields 12.88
